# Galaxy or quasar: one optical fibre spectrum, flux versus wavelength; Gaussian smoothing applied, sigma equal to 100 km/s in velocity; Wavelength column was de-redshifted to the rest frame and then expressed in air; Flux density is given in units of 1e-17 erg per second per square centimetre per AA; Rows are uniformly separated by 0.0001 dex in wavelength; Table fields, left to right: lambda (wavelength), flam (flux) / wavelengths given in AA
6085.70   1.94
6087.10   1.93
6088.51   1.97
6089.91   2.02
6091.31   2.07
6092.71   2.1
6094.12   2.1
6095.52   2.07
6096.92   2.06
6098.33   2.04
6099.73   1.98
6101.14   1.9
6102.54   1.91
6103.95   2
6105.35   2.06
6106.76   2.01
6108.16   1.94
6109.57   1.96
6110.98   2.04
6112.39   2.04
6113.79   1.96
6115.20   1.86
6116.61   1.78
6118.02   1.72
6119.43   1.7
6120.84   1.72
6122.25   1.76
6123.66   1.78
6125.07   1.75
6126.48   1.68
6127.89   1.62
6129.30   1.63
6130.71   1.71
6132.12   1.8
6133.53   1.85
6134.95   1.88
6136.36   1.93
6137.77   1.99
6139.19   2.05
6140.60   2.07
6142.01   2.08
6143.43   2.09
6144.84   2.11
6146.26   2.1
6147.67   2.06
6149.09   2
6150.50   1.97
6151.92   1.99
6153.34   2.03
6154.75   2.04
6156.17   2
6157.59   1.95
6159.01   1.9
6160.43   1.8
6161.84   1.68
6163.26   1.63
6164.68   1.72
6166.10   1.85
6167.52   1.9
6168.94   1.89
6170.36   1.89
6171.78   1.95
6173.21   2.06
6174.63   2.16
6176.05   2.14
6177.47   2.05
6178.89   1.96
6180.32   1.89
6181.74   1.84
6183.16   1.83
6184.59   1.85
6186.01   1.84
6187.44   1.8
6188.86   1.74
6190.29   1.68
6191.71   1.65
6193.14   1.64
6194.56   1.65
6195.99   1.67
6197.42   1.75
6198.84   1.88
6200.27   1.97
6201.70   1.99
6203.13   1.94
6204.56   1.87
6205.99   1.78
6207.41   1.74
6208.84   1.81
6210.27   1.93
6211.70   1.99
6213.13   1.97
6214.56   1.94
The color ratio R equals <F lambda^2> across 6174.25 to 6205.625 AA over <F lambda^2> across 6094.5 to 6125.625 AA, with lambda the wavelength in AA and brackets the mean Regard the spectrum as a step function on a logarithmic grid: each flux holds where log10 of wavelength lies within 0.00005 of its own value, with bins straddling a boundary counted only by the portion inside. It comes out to 0.99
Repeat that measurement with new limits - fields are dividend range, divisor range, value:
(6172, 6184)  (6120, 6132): 1.18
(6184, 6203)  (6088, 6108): 0.91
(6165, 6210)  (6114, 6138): 1.07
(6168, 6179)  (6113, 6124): 1.15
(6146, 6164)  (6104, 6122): 1.03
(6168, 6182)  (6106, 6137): 1.11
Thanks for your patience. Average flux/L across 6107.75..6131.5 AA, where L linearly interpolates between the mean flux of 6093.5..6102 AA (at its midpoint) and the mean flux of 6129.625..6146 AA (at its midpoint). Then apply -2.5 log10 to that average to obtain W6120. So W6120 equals 0.11 mag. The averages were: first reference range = 2.02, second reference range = 1.96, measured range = 1.8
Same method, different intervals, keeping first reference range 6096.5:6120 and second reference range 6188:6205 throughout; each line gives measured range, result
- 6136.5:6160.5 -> -0.08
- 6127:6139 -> 0.05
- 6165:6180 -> -0.09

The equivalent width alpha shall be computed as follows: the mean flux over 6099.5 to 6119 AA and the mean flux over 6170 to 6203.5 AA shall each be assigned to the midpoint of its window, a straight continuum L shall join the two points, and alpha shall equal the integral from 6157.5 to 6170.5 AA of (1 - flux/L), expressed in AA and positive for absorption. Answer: 0.5 AA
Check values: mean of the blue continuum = 1.94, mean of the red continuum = 1.87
